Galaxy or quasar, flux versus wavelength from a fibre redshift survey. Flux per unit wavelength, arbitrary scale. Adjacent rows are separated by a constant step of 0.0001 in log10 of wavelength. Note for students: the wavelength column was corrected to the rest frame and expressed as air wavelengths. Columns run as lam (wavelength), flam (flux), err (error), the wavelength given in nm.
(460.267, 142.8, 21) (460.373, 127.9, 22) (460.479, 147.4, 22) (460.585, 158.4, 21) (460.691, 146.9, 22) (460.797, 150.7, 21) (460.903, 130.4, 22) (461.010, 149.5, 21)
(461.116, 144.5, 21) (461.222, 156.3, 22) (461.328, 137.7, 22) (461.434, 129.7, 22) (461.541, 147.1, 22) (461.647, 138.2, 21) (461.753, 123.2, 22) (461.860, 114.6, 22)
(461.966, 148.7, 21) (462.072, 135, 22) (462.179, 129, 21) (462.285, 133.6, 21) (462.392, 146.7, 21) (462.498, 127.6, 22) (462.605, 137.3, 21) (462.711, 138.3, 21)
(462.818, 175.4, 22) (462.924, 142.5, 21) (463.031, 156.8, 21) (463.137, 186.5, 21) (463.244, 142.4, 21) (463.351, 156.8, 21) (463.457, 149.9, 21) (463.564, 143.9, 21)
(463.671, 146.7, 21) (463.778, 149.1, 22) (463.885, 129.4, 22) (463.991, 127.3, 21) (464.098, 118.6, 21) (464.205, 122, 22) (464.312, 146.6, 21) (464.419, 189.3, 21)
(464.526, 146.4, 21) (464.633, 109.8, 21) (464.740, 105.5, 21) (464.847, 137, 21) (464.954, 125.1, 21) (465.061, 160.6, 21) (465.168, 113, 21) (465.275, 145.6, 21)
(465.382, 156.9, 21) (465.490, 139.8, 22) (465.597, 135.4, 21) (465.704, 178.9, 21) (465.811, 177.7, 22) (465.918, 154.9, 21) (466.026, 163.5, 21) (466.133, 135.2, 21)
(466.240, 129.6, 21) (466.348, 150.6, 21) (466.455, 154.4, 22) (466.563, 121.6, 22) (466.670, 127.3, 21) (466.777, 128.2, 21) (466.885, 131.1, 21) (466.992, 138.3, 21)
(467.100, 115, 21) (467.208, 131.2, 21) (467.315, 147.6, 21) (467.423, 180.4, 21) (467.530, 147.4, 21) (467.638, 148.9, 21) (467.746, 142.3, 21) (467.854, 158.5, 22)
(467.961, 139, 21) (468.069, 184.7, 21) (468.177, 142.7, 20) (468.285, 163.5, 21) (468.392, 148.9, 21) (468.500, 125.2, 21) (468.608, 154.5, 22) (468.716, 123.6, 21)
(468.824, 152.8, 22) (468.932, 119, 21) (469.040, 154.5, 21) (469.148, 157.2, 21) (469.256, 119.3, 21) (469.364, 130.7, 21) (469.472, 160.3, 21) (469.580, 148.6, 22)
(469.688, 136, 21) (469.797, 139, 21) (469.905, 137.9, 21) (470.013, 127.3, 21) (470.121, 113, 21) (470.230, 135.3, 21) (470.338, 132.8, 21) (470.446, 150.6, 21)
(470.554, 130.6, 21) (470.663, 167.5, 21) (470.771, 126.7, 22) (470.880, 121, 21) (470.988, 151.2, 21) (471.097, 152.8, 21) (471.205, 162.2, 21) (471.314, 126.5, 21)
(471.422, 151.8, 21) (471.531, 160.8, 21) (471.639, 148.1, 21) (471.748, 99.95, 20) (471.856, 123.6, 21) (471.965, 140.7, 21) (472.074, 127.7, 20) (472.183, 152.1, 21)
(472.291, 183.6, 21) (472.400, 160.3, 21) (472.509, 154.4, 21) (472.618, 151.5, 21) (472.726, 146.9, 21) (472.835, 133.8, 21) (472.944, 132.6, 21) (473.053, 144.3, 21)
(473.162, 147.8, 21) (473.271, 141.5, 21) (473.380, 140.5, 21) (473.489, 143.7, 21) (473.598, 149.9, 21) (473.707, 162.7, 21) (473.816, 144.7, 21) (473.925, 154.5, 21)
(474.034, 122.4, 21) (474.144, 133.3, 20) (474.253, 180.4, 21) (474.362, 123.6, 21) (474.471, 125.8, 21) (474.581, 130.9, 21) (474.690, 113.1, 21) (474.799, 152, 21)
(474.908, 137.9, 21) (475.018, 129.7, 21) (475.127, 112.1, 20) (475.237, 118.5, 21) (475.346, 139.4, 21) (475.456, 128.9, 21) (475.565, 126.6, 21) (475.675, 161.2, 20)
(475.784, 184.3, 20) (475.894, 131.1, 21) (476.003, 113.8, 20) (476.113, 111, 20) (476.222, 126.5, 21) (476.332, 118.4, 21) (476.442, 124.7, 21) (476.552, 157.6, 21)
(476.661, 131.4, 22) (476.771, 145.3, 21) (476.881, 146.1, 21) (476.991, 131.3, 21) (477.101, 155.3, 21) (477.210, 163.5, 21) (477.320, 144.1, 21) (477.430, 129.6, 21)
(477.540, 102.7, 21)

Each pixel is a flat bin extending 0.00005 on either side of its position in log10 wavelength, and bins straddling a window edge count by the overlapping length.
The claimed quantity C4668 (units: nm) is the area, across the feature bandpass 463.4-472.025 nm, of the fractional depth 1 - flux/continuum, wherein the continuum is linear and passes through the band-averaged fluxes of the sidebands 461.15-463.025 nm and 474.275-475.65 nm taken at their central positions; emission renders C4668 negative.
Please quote -0.393 nm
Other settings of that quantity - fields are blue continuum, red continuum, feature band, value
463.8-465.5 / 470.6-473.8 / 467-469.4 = -0.08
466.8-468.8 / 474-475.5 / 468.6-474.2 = -0.14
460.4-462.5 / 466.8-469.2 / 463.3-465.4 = 0.05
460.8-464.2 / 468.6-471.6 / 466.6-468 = 0.00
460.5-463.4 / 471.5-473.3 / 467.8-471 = 0.05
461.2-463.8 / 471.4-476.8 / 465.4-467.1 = -0.02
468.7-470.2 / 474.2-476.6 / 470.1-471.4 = -0.03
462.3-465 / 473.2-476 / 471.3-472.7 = -0.05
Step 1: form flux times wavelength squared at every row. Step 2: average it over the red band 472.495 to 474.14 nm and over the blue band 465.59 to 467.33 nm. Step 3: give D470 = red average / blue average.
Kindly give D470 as 1.0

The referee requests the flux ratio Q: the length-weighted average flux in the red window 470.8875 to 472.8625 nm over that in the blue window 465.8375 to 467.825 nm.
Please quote 1.0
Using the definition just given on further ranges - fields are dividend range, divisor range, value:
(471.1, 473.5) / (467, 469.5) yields 1.00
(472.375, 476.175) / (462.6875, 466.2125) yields 0.96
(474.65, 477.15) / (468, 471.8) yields 0.95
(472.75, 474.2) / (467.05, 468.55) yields 0.96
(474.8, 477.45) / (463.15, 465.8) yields 0.96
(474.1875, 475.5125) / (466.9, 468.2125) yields 0.90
